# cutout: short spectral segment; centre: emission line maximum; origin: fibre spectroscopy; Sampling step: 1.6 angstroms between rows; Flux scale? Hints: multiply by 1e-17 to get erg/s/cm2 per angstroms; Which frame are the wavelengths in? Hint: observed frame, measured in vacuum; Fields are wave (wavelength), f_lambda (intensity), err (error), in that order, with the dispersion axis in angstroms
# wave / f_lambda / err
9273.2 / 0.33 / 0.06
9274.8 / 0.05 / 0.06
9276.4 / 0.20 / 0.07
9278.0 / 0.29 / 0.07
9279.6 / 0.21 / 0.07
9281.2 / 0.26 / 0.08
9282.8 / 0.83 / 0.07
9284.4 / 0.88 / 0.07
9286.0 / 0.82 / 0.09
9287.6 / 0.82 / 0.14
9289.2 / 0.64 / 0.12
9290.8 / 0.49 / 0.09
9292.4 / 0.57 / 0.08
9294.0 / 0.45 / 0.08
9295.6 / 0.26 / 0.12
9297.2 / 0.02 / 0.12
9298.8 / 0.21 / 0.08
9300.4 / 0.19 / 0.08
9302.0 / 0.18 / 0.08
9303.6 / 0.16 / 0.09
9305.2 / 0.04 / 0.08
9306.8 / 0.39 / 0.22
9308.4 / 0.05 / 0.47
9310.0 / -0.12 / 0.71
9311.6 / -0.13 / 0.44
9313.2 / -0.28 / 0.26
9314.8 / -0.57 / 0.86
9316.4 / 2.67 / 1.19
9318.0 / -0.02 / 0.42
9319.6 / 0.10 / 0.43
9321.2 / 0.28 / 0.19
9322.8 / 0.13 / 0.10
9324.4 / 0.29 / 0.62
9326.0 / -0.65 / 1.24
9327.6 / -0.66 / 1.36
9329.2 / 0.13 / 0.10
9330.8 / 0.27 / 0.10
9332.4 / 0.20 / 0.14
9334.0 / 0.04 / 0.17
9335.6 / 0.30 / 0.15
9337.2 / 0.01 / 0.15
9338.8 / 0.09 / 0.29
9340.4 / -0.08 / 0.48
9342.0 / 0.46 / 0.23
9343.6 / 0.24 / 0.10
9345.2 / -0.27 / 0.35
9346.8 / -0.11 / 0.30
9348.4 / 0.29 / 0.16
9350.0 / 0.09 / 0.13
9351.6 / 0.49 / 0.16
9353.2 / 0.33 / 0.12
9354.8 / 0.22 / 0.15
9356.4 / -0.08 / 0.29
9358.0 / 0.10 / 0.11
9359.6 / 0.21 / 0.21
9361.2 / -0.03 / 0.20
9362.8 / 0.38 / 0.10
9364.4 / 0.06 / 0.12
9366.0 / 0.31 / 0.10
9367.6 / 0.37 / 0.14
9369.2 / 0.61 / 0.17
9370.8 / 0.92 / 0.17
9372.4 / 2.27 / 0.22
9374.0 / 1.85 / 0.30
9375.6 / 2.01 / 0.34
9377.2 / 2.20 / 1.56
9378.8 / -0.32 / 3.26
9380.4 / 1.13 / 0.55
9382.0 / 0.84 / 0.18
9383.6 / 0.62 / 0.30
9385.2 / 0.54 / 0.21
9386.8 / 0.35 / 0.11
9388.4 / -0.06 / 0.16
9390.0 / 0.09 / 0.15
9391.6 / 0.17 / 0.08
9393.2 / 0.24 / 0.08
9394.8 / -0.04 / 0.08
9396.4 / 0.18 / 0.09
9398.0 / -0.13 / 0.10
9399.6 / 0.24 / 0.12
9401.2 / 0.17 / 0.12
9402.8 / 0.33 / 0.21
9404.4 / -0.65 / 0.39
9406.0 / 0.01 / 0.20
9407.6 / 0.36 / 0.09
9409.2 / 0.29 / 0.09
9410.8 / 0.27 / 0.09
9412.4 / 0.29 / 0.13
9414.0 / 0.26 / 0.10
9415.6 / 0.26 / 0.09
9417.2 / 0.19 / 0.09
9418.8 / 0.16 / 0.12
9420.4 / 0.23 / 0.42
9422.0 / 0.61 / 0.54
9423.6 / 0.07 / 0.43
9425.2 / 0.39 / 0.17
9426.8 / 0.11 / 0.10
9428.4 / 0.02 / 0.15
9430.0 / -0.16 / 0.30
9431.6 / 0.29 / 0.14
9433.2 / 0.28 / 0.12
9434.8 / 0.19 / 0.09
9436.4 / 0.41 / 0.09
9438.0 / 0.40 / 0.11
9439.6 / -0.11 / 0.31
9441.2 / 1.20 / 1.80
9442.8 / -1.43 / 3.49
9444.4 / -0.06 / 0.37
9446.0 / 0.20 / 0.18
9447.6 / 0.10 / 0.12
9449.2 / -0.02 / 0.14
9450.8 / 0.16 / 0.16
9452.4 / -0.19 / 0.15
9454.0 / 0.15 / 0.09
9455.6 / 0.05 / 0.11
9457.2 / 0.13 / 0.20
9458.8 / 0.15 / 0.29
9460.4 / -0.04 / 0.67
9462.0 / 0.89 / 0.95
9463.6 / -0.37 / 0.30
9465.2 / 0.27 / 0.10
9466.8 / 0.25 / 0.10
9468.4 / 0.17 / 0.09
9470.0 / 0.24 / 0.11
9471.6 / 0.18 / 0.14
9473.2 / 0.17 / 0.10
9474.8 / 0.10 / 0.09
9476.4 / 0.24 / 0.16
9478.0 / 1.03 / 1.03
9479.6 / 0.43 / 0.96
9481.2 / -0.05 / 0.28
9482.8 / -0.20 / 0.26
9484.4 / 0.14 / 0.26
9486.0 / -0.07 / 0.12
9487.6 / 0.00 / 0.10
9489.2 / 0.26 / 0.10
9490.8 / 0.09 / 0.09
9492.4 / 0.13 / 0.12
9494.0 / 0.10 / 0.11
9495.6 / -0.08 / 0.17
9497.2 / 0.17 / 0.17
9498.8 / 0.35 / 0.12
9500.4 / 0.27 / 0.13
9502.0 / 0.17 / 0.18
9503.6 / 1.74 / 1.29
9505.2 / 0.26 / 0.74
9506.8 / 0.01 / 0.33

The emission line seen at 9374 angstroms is [O III] 5007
